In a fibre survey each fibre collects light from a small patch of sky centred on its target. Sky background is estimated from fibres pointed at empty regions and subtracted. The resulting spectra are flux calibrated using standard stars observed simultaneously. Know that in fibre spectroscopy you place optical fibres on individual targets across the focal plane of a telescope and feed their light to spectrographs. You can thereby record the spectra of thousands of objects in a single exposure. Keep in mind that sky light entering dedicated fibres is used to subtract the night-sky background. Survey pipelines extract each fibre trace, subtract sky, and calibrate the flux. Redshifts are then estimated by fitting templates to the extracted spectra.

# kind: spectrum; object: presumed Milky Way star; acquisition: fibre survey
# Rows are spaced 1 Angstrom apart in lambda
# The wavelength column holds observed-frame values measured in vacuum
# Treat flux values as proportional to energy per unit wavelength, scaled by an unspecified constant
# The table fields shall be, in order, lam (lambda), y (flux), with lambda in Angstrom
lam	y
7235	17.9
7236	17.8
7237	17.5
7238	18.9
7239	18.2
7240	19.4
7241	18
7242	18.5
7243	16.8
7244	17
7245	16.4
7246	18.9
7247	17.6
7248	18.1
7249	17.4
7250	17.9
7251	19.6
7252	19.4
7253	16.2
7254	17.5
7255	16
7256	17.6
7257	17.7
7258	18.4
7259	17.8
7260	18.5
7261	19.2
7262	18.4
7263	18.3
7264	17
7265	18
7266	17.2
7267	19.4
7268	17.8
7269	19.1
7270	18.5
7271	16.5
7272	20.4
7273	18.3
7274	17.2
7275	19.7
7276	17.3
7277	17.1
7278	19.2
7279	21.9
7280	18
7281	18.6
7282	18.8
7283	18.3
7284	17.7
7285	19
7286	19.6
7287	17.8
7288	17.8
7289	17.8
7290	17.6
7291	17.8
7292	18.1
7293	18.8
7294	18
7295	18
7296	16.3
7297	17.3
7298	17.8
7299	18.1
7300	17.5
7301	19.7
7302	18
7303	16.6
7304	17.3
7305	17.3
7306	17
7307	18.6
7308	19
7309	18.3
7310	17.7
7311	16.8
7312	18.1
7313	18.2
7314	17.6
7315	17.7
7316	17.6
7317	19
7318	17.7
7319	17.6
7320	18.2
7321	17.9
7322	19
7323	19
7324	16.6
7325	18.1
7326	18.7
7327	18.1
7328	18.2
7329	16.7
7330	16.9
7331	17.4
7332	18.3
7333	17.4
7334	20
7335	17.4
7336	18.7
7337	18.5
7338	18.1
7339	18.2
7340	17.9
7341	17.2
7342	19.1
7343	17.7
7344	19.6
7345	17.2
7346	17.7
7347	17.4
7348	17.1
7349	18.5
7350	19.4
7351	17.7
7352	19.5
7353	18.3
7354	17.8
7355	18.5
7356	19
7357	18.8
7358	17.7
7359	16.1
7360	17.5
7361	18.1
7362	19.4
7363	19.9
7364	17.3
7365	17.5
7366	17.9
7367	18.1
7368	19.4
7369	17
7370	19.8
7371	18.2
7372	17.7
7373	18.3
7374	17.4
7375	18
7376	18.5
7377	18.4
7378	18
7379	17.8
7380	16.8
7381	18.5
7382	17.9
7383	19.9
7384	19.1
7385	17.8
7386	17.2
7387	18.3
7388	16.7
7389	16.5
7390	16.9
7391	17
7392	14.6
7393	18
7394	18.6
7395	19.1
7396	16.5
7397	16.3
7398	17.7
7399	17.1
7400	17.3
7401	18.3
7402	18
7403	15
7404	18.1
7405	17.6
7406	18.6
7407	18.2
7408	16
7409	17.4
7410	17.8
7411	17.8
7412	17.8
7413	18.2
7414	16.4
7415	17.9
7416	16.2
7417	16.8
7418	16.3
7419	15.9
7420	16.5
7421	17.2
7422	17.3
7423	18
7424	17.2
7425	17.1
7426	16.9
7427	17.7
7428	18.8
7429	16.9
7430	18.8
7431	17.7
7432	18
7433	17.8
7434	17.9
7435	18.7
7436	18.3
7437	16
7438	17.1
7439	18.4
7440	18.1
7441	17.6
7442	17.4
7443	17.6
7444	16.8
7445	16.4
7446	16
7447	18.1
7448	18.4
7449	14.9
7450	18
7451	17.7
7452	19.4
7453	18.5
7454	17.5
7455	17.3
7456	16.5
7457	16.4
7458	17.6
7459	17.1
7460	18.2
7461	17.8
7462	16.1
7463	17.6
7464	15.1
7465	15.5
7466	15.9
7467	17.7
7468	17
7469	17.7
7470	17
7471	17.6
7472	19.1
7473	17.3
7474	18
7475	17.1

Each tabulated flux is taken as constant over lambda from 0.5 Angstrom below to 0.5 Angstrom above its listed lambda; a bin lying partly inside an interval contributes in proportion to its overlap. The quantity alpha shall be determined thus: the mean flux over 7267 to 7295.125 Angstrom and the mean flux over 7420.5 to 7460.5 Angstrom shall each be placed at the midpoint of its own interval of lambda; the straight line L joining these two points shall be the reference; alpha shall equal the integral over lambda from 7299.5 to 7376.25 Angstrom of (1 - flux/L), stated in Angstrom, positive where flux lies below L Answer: 0.1 Angstrom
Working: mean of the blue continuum 18.4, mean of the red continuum 17.5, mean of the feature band 18.1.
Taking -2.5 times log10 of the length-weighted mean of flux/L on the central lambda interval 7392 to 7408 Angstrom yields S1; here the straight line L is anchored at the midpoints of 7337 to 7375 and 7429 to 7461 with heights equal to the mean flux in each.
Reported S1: 0.02 mag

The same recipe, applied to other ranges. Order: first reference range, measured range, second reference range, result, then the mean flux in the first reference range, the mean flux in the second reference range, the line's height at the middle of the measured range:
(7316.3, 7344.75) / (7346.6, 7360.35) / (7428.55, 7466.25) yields -0.009 mag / 18.1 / 17.4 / 18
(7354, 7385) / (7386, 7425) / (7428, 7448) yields 0.040 mag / 18.2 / 17.6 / 17.9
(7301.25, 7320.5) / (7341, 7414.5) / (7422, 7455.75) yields -0.010 mag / 17.8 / 17.6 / 17.7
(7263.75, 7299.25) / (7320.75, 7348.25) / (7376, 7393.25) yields -0.006 mag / 18.2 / 17.6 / 17.9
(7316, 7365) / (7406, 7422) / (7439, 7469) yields 0.024 mag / 18.1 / 17.2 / 17.5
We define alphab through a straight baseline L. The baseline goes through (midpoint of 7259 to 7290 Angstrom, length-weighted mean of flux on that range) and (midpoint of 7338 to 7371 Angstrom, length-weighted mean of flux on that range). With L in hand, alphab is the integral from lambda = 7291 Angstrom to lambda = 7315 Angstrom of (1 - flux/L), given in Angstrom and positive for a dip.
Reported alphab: 0.6 Angstrom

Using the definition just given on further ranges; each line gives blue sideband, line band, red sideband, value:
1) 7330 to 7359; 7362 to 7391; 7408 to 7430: -0.4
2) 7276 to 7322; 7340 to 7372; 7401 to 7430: -0.9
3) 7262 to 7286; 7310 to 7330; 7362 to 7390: 0.4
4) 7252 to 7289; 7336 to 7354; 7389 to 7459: -0.4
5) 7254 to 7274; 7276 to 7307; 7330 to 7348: 0.0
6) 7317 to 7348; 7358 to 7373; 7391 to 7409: -0.4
